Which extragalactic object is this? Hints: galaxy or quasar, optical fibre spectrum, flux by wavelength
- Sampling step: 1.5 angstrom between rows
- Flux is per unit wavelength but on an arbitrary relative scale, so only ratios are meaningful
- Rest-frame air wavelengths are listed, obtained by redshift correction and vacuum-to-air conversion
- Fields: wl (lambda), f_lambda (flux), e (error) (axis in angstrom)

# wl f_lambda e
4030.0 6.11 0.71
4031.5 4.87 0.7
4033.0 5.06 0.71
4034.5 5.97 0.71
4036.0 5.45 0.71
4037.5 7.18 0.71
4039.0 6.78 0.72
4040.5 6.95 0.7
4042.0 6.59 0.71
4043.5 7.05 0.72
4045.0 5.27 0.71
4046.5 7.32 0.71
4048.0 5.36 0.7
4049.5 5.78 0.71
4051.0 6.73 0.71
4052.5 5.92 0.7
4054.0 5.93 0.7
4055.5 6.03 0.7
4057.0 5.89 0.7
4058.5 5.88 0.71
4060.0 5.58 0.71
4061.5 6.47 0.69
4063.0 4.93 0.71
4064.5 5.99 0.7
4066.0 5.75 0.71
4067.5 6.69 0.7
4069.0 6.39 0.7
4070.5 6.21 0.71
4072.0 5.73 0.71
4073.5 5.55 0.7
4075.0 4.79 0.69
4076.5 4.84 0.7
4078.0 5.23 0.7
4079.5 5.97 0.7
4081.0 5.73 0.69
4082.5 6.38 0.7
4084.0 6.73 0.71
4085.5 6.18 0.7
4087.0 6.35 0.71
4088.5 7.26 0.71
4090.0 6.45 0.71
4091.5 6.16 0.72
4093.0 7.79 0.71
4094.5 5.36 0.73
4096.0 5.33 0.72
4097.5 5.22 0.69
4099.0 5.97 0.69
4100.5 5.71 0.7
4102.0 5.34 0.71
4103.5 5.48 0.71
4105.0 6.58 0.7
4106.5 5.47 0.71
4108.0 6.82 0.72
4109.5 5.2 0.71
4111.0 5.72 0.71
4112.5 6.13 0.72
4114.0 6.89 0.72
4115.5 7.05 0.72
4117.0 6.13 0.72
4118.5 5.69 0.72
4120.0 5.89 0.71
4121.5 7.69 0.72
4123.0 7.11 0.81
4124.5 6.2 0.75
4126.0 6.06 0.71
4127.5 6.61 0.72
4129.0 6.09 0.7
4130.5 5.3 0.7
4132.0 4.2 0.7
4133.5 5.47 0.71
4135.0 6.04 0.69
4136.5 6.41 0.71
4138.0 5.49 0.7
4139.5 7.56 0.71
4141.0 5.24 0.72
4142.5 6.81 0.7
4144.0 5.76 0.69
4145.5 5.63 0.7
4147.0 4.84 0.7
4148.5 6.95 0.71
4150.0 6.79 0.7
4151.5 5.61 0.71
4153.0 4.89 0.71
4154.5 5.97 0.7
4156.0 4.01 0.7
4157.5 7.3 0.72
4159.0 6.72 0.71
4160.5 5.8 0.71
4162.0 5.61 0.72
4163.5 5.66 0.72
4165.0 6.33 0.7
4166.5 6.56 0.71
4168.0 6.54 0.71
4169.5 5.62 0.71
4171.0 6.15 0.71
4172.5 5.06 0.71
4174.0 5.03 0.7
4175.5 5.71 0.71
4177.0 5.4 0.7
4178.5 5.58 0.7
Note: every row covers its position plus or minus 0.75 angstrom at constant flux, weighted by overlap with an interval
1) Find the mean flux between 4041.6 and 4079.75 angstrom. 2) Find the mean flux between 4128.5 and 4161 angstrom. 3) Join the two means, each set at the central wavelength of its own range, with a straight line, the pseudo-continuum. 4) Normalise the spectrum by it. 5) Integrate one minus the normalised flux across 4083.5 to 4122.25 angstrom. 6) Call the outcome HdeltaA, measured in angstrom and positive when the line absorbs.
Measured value -1.9 angstrom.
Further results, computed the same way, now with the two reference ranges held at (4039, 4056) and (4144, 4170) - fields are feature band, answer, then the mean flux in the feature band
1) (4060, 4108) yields 1.76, 5.94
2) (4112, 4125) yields -1.05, 6.55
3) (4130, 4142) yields 0.51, 5.75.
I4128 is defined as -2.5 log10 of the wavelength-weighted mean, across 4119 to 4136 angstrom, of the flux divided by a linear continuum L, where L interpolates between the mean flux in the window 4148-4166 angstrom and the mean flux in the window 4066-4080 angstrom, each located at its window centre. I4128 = -0.03 mag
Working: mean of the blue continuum 5.71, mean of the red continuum 5.96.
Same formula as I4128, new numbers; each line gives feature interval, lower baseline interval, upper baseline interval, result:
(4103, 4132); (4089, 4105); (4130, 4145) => -0.05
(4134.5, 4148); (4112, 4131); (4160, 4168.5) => 0.05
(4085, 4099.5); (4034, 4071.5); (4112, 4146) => -0.01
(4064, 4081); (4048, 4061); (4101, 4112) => 0.03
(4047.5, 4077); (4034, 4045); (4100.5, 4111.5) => 0.08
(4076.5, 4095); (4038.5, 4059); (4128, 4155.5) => -0.03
